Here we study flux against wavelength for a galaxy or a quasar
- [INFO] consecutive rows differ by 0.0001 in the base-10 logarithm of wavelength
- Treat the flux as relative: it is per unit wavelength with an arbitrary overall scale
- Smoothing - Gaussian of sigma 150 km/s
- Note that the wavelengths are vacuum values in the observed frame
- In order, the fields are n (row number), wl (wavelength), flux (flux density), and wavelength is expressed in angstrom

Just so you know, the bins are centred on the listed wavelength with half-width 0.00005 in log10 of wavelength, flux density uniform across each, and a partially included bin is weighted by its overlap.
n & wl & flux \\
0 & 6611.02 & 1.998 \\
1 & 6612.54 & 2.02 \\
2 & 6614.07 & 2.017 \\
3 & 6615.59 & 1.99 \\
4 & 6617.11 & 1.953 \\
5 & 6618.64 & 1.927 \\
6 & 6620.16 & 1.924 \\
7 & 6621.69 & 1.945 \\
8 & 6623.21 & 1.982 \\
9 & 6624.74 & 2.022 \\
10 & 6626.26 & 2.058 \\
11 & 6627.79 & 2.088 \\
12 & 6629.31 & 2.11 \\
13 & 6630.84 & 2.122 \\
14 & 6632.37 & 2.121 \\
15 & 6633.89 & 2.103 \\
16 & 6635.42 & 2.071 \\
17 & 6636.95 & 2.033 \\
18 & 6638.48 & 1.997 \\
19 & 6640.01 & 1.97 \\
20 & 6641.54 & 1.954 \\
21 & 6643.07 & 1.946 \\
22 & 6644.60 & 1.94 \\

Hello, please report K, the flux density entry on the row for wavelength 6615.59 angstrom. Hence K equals 1.99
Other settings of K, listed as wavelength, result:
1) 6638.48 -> 1.997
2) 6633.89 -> 2.103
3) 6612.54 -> 2.02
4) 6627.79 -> 2.088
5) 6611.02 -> 1.998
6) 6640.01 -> 1.97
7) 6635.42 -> 2.071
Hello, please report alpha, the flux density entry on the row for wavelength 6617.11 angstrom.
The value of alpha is 1.953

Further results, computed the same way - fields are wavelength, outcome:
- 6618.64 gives 1.927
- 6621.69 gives 1.945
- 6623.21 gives 1.982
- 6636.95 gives 2.033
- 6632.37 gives 2.121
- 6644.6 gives 1.94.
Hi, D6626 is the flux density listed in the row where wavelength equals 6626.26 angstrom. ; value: 2.058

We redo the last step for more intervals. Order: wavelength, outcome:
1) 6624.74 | 2.022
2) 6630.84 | 2.122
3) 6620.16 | 1.924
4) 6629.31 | 2.11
